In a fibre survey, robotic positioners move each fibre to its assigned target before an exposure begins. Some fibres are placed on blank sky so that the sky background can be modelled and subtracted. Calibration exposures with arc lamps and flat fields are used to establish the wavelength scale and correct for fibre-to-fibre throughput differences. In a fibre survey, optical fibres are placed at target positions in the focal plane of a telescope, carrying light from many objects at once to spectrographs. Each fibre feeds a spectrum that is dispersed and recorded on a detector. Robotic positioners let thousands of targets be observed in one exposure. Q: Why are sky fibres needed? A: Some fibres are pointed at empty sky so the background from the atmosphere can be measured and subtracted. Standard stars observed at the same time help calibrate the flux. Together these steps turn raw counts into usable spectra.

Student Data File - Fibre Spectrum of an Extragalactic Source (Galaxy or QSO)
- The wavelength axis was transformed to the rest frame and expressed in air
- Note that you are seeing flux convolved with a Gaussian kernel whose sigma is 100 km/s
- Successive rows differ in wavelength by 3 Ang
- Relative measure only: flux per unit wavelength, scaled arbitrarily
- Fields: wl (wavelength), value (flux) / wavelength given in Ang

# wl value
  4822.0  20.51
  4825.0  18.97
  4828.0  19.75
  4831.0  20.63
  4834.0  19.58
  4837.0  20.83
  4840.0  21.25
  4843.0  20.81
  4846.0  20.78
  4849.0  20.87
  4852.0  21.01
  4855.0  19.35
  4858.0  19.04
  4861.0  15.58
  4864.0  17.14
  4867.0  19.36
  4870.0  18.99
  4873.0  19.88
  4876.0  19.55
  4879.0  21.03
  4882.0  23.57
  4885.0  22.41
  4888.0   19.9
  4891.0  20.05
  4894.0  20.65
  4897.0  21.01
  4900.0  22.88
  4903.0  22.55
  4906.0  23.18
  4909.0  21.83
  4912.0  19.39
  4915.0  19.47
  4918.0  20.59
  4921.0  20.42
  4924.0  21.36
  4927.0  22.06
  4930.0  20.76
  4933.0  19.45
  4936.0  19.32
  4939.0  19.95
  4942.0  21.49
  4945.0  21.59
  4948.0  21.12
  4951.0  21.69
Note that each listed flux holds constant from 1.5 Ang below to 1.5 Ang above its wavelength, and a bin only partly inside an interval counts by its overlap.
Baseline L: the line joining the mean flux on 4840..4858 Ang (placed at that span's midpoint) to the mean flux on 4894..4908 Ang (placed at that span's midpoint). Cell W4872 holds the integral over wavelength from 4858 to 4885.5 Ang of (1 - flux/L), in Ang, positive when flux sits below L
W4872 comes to 2.2 Ang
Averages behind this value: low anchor 20.5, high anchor 22.2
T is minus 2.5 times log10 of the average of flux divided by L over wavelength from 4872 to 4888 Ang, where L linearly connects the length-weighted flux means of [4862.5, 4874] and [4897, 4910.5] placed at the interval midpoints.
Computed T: -0.06 mag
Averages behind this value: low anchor 18.8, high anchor 22.4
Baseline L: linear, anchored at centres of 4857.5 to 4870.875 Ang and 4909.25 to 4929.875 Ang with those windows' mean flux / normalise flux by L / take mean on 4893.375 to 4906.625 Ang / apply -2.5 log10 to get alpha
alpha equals -0.12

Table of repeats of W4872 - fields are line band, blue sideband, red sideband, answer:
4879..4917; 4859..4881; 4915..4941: -3.4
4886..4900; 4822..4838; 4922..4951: -0.2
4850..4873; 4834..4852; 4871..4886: 2.4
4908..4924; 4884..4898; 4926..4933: 0.4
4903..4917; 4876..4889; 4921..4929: 0.2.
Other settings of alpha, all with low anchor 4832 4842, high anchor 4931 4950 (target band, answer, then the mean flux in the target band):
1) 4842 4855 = -0.01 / 20.7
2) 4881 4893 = -0.04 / 21.4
